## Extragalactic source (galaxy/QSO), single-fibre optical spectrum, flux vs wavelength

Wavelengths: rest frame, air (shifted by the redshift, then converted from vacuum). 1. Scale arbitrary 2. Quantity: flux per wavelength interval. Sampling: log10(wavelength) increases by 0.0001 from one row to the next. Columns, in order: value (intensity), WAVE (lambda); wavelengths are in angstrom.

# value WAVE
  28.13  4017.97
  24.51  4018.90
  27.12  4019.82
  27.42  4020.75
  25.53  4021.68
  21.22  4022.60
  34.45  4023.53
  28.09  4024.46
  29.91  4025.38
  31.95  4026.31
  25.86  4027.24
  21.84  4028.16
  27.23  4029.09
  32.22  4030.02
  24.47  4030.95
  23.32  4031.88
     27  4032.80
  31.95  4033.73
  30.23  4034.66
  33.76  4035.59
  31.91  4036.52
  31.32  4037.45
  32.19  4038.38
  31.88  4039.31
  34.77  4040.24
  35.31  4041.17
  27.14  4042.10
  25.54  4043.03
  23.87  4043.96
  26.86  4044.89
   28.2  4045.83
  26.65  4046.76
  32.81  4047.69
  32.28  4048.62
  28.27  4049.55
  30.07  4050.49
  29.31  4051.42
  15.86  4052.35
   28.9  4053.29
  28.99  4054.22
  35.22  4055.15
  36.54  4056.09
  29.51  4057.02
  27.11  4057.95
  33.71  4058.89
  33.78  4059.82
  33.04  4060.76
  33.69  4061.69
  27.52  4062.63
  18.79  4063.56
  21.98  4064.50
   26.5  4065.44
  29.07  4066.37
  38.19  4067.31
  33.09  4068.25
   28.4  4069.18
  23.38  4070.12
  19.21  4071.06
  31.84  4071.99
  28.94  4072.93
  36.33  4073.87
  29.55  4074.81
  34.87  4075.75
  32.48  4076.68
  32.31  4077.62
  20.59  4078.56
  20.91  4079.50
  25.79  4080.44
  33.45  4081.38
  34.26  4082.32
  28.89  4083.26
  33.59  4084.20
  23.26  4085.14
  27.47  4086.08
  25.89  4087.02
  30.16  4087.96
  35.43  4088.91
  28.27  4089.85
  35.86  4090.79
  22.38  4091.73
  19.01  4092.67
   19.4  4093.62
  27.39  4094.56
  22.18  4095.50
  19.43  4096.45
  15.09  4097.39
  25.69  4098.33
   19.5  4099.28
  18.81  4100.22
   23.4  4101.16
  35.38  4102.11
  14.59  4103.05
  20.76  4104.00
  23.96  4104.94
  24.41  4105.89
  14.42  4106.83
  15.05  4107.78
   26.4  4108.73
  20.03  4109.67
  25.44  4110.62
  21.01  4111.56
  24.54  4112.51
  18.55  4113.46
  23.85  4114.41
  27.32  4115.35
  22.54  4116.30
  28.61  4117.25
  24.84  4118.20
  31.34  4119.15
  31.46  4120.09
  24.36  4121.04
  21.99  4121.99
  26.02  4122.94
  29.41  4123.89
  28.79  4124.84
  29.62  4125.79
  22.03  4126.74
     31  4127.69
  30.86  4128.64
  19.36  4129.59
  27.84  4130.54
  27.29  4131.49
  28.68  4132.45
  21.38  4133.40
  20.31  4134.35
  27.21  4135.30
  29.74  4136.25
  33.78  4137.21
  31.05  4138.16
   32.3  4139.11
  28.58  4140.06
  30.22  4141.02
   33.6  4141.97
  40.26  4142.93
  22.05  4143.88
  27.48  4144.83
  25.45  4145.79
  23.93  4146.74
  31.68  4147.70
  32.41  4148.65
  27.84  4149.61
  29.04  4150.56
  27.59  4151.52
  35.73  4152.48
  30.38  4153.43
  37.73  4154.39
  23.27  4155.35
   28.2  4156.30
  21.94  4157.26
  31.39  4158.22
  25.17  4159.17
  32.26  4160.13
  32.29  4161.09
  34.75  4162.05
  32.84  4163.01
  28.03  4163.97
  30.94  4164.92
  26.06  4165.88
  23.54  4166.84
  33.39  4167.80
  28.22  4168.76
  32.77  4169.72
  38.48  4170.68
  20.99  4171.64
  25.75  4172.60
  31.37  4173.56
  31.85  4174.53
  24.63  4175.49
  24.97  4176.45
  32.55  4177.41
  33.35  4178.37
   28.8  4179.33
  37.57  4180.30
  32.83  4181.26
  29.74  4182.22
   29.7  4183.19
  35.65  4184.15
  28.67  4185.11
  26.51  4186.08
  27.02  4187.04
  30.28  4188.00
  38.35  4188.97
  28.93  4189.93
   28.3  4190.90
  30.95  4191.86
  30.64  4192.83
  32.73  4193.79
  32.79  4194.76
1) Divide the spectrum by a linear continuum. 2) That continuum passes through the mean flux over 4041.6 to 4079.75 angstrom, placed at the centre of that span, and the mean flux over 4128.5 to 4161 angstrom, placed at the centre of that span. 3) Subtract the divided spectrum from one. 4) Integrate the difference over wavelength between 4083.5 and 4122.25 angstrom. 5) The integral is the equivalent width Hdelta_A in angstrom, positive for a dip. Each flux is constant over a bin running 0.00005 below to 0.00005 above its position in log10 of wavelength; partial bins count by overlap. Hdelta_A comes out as 6.1 angstrom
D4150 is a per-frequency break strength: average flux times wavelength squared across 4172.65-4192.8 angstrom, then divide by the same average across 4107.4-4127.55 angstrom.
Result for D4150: 1.3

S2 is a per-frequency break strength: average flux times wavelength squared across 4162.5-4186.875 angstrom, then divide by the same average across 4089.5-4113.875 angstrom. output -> 1.4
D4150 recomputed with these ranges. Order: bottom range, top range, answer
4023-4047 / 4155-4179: 1.07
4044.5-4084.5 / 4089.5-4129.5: 0.84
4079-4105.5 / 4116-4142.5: 1.11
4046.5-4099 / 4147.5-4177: 1.09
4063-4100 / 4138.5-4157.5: 1.13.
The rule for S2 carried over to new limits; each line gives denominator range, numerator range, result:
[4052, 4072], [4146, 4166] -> 1.08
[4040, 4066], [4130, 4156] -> 1.05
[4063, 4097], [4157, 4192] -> 1.14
